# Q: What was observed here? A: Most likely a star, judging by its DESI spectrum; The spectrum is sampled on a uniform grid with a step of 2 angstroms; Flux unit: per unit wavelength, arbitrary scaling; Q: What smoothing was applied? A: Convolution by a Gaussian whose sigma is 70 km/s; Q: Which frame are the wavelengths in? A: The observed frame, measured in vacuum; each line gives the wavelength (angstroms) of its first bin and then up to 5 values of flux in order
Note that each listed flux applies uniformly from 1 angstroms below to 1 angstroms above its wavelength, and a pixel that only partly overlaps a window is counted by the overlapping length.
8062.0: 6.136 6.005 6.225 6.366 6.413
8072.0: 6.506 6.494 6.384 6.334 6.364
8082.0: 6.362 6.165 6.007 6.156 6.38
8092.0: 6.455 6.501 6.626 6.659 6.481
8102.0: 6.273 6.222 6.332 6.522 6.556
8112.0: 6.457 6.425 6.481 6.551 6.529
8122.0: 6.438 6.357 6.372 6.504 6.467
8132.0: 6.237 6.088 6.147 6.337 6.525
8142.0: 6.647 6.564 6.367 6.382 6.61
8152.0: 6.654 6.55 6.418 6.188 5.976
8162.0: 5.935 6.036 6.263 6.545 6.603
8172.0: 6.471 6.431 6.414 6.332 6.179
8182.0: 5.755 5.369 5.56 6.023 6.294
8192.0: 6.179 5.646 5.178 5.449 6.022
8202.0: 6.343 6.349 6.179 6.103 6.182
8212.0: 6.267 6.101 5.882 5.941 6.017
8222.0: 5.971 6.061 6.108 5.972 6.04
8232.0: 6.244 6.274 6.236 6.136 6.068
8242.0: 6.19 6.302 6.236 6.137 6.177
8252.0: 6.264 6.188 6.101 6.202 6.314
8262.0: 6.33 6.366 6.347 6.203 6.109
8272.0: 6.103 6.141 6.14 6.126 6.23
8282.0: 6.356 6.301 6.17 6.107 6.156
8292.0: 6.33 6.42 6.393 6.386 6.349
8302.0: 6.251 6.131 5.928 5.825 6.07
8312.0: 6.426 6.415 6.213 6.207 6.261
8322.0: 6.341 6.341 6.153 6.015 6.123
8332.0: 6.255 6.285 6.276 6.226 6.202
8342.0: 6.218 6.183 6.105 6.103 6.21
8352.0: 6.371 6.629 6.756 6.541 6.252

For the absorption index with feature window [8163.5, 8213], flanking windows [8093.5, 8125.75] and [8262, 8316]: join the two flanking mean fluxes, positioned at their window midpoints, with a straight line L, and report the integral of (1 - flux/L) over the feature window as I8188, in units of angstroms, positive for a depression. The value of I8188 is 2.1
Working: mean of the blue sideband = 6.46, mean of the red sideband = 6.22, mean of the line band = 6.09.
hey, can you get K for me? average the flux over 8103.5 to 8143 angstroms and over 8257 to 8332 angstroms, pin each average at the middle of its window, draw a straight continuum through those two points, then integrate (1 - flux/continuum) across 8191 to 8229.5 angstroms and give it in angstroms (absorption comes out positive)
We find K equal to 1.9 angstroms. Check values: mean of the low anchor 6.41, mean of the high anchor 6.22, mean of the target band 6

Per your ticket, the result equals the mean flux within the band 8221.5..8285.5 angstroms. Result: 6.19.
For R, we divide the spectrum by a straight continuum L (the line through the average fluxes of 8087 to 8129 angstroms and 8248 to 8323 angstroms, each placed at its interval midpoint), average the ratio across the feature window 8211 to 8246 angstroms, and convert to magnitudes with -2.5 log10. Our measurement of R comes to 0.03 mag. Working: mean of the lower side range 6.44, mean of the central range 6.11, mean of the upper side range 6.23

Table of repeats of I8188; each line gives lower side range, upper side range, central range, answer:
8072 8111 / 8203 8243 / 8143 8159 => -0.52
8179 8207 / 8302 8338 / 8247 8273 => -0.71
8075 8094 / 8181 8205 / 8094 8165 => -3.33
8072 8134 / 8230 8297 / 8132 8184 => 0.19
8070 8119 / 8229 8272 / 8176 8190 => 0.79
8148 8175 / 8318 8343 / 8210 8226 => 0.68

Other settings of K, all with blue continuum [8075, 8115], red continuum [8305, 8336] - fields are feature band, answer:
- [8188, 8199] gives 0.9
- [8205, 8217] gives 0.3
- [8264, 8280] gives 0.1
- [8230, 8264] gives 0.2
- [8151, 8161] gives 0.0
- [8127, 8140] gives 0.1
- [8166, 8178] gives -0.3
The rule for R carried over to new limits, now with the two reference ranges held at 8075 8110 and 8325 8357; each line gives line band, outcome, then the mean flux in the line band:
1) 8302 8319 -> 0.02 mag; 6.16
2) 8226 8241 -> 0.03 mag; 6.14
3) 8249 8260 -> 0.02 mag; 6.2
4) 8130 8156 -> -0.01 mag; 6.43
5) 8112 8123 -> -0.02 mag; 6.48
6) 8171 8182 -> 0.00 mag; 6.31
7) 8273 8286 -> 0.01 mag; 6.21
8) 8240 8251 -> 0.02 mag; 6.2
